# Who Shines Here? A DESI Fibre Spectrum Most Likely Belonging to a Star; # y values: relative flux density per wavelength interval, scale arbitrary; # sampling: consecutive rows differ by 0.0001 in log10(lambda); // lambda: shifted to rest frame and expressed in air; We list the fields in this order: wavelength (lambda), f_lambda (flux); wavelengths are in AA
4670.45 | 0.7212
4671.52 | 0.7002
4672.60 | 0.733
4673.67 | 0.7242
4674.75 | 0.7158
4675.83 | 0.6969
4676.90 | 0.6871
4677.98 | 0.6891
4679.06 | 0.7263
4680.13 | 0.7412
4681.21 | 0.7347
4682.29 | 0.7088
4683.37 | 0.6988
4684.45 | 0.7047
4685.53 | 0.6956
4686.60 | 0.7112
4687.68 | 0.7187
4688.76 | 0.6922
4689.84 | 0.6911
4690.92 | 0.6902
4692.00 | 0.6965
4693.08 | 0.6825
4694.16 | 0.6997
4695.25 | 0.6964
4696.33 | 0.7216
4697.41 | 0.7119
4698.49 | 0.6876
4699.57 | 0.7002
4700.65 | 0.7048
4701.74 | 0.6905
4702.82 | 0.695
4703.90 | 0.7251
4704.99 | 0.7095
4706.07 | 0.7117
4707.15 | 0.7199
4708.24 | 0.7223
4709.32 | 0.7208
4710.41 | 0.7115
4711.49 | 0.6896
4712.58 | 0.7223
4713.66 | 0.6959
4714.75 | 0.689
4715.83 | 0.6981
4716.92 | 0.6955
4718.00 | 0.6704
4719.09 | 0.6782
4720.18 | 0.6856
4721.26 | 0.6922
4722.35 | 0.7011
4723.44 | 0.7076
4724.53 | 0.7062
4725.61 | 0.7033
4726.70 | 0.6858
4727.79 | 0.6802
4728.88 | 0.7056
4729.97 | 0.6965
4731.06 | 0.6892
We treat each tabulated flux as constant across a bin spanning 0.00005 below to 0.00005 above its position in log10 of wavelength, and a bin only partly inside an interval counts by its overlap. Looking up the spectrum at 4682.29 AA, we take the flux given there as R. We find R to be 0.7088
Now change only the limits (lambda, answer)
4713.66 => 0.6959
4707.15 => 0.7199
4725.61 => 0.7033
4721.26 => 0.6922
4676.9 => 0.6871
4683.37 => 0.6988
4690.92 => 0.6902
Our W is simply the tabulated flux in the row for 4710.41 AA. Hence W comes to 0.7115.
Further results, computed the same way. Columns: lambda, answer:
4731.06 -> 0.6892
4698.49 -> 0.6876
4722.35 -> 0.7011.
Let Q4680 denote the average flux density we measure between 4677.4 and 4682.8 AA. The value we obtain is 0.72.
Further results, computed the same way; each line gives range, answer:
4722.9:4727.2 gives 0.702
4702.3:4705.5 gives 0.709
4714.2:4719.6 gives 0.686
